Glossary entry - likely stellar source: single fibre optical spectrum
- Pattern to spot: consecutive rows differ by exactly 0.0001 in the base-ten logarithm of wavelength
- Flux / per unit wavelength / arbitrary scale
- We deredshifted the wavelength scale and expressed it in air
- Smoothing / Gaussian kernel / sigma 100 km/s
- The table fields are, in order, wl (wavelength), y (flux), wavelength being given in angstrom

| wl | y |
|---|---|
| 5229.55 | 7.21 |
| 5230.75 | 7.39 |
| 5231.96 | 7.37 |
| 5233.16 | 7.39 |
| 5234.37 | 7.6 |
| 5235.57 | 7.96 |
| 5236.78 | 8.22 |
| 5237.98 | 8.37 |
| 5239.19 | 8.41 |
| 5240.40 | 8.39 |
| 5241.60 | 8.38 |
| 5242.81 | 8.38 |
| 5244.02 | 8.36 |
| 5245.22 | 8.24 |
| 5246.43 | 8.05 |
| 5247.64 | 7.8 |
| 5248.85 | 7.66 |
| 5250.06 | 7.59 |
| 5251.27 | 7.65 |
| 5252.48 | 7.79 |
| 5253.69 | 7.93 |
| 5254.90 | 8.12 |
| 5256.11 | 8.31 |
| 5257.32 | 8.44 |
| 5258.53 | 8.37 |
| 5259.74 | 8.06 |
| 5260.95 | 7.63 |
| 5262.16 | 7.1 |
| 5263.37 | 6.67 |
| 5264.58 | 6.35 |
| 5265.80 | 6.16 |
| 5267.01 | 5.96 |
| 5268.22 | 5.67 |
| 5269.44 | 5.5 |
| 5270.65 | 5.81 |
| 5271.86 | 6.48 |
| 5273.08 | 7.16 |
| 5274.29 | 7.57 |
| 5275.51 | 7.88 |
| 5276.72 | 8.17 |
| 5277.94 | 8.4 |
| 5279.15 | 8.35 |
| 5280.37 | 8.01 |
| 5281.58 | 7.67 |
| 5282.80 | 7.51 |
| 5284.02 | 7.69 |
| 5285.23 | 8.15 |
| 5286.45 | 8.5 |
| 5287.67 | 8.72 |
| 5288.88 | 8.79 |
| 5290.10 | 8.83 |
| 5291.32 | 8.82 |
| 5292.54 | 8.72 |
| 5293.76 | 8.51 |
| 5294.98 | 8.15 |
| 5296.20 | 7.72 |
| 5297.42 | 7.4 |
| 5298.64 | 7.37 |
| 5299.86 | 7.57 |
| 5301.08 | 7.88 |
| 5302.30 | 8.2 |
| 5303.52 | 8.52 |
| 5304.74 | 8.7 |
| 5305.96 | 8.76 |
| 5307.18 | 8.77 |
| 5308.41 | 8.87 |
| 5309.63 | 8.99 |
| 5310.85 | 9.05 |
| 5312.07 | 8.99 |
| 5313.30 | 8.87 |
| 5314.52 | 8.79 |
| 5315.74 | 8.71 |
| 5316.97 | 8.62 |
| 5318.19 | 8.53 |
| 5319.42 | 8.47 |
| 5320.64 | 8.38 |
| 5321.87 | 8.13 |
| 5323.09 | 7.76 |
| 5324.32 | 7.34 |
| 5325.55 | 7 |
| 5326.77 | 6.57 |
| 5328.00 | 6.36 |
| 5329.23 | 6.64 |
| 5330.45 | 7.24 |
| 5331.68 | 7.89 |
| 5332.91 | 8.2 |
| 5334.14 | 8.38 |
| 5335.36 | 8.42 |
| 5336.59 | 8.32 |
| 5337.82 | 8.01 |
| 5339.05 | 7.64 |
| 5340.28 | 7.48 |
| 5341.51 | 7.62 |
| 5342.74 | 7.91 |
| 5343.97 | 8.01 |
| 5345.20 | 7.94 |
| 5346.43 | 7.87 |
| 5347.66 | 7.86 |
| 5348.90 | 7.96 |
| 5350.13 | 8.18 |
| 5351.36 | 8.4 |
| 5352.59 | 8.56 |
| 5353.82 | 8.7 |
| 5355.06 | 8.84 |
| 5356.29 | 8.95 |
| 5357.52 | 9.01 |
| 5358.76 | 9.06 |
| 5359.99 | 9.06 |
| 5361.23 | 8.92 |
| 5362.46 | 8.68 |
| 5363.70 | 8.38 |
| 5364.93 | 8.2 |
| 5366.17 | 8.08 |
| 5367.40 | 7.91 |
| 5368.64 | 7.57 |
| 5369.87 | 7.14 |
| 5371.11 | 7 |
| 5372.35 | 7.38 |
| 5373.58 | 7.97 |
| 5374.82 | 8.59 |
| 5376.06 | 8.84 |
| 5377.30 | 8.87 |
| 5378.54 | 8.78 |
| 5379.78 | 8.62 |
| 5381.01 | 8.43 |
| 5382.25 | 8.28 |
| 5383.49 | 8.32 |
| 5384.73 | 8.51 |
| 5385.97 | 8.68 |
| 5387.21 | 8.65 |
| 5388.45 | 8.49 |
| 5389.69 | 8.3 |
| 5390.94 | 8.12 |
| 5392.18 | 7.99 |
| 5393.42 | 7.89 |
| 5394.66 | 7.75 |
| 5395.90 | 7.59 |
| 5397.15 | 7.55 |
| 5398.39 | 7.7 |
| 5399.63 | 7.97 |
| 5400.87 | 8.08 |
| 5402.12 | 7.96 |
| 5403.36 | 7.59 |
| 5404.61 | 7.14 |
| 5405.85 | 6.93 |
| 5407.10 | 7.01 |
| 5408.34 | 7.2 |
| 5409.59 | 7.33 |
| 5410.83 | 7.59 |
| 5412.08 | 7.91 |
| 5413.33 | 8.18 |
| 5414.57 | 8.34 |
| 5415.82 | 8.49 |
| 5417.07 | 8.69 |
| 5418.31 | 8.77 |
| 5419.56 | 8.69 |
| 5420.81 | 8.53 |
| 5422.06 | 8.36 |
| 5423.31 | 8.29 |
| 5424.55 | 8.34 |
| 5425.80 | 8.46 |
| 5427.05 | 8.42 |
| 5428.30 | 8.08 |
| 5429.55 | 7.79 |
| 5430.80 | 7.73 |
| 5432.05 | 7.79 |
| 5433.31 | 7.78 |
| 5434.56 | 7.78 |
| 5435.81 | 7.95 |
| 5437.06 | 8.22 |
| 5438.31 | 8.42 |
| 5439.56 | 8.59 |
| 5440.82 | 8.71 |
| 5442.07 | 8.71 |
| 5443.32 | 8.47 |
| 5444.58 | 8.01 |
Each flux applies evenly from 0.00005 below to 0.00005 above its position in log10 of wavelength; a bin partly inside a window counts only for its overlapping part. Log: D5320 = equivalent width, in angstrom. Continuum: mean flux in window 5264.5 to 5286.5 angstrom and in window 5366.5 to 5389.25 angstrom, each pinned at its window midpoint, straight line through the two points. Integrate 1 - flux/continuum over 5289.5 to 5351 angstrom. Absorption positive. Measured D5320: -3.7 angstrom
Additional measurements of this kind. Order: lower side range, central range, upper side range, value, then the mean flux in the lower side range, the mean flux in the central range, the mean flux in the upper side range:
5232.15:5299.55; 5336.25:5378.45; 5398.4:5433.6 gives -1.7 angstrom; 7.76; 8.21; 7.98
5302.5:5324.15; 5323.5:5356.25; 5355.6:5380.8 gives 2.5 angstrom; 8.61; 7.84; 8.36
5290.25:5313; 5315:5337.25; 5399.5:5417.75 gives 1.1 angstrom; 8.4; 7.84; 7.76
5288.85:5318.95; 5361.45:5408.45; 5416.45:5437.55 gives 1.6 angstrom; 8.48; 8.02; 8.22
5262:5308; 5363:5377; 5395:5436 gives -0.2 angstrom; 7.7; 7.94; 7.94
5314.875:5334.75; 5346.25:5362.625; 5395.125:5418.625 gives -1.7 angstrom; 7.78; 8.59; 7.78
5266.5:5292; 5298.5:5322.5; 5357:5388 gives -2.0 angstrom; 7.61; 8.53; 8.36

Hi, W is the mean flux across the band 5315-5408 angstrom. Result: 8.05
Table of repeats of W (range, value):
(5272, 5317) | 8.28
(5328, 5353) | 7.88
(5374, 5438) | 8.11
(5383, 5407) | 7.93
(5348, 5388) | 8.39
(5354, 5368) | 8.65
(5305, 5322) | 8.72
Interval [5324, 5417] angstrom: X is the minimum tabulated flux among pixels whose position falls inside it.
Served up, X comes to 6.36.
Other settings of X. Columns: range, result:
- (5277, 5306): 7.37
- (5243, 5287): 5.5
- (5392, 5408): 6.93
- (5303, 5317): 8.52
